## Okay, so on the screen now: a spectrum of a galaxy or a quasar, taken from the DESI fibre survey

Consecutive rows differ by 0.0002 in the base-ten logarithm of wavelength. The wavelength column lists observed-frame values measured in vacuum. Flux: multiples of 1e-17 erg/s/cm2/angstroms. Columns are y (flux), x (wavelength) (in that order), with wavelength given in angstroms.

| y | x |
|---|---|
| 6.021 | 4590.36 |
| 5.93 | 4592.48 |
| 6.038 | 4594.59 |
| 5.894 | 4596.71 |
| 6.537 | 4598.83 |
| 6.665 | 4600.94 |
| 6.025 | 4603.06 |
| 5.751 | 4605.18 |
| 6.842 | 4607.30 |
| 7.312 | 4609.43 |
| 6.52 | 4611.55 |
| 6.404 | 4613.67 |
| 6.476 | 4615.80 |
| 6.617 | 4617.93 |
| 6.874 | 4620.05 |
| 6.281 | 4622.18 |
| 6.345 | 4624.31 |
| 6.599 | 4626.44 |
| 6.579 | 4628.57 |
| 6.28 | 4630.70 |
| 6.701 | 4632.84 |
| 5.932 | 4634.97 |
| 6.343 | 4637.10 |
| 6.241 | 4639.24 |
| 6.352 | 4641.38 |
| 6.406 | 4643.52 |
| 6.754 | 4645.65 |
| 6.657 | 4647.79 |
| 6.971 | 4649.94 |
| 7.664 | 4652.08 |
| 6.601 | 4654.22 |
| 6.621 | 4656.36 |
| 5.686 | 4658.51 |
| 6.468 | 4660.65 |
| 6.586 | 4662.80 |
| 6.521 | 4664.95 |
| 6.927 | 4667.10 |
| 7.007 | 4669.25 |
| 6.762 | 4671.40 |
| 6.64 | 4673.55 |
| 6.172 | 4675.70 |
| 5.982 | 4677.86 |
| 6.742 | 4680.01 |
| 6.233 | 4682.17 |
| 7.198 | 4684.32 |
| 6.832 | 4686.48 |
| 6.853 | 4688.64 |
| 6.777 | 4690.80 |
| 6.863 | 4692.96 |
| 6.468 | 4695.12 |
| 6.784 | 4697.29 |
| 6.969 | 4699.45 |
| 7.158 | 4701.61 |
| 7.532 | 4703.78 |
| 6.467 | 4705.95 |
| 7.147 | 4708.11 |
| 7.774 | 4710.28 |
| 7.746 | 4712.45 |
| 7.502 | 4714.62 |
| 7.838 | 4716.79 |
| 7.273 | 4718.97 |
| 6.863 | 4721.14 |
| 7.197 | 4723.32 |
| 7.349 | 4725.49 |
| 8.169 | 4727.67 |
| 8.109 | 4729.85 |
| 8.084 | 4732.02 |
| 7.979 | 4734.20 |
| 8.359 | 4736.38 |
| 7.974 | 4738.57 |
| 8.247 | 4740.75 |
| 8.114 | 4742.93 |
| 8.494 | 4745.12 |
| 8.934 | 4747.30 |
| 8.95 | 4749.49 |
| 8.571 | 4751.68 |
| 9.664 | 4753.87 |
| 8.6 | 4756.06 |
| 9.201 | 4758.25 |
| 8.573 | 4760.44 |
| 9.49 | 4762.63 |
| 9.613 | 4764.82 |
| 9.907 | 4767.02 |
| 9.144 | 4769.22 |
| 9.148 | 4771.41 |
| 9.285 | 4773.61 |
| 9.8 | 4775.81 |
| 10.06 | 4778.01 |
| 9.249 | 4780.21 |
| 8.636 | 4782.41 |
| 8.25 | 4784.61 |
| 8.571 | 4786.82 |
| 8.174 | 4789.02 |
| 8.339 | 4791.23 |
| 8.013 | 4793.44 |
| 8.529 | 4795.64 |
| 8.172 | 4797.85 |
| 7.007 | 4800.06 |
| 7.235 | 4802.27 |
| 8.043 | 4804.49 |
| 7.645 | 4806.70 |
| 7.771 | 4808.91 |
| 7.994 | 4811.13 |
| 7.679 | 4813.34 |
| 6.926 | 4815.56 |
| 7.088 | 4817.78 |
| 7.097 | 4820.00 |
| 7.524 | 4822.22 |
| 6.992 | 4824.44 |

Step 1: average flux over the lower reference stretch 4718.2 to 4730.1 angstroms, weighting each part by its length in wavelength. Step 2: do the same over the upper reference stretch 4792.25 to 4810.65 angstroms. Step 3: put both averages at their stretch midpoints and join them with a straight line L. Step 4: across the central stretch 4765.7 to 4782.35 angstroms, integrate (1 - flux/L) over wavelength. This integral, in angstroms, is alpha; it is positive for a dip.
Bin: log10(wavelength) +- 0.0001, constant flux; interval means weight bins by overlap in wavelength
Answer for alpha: -3.8 angstroms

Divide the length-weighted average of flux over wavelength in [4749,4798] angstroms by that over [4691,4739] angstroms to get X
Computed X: 1.21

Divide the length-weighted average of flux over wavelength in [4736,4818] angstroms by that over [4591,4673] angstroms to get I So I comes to 1.3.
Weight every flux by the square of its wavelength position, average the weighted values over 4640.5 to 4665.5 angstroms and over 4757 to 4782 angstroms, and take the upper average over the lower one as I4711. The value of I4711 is 1.5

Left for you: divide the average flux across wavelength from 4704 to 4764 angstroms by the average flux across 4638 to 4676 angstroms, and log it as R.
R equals 1.2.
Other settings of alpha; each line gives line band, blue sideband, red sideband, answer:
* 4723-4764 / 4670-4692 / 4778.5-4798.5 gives -3.91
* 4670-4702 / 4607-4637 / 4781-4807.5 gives 1.89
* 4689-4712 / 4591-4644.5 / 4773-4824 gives 0.54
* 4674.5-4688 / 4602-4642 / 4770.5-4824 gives 0.94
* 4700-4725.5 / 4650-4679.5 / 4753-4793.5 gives 1.25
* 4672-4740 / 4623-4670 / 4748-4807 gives 3.25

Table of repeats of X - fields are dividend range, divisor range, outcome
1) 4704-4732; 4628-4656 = 1.14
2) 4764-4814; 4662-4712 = 1.25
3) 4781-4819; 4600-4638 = 1.22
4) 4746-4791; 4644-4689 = 1.36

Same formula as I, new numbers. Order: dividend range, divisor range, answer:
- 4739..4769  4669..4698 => 1.34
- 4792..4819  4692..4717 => 1.07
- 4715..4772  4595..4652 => 1.30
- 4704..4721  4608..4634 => 1.12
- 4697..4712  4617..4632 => 1.10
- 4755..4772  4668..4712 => 1.35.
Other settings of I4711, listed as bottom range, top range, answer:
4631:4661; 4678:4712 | 1.08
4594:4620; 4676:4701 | 1.07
